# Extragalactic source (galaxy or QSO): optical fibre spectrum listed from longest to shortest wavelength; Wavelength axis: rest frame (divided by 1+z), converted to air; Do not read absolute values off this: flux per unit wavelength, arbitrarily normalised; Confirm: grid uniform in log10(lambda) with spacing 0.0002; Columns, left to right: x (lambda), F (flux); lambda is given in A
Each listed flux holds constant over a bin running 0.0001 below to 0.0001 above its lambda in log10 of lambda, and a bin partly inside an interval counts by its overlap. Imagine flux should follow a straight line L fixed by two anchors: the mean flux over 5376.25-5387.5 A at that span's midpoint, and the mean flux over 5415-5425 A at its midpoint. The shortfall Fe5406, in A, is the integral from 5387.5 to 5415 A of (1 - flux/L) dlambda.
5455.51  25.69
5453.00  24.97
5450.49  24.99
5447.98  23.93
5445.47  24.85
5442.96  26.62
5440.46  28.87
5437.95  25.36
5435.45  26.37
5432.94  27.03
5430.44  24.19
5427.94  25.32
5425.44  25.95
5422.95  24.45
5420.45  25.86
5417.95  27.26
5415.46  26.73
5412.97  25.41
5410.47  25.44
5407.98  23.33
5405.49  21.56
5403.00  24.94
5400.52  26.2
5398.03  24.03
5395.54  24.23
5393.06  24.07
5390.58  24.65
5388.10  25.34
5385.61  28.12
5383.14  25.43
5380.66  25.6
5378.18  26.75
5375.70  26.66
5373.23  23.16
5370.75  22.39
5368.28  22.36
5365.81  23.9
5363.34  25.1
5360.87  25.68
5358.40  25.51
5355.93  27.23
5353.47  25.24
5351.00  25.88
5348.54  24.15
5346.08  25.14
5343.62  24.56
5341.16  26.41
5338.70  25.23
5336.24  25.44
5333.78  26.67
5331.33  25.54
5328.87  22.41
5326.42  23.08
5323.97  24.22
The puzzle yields 1.8 A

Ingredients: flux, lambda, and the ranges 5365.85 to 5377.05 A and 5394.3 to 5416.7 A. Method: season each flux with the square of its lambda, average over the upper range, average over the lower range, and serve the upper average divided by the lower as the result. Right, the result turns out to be 1.05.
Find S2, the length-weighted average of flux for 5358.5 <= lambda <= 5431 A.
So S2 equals 25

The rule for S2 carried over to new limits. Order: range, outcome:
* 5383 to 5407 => 24.8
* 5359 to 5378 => 24.4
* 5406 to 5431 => 25.3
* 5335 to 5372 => 24.9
